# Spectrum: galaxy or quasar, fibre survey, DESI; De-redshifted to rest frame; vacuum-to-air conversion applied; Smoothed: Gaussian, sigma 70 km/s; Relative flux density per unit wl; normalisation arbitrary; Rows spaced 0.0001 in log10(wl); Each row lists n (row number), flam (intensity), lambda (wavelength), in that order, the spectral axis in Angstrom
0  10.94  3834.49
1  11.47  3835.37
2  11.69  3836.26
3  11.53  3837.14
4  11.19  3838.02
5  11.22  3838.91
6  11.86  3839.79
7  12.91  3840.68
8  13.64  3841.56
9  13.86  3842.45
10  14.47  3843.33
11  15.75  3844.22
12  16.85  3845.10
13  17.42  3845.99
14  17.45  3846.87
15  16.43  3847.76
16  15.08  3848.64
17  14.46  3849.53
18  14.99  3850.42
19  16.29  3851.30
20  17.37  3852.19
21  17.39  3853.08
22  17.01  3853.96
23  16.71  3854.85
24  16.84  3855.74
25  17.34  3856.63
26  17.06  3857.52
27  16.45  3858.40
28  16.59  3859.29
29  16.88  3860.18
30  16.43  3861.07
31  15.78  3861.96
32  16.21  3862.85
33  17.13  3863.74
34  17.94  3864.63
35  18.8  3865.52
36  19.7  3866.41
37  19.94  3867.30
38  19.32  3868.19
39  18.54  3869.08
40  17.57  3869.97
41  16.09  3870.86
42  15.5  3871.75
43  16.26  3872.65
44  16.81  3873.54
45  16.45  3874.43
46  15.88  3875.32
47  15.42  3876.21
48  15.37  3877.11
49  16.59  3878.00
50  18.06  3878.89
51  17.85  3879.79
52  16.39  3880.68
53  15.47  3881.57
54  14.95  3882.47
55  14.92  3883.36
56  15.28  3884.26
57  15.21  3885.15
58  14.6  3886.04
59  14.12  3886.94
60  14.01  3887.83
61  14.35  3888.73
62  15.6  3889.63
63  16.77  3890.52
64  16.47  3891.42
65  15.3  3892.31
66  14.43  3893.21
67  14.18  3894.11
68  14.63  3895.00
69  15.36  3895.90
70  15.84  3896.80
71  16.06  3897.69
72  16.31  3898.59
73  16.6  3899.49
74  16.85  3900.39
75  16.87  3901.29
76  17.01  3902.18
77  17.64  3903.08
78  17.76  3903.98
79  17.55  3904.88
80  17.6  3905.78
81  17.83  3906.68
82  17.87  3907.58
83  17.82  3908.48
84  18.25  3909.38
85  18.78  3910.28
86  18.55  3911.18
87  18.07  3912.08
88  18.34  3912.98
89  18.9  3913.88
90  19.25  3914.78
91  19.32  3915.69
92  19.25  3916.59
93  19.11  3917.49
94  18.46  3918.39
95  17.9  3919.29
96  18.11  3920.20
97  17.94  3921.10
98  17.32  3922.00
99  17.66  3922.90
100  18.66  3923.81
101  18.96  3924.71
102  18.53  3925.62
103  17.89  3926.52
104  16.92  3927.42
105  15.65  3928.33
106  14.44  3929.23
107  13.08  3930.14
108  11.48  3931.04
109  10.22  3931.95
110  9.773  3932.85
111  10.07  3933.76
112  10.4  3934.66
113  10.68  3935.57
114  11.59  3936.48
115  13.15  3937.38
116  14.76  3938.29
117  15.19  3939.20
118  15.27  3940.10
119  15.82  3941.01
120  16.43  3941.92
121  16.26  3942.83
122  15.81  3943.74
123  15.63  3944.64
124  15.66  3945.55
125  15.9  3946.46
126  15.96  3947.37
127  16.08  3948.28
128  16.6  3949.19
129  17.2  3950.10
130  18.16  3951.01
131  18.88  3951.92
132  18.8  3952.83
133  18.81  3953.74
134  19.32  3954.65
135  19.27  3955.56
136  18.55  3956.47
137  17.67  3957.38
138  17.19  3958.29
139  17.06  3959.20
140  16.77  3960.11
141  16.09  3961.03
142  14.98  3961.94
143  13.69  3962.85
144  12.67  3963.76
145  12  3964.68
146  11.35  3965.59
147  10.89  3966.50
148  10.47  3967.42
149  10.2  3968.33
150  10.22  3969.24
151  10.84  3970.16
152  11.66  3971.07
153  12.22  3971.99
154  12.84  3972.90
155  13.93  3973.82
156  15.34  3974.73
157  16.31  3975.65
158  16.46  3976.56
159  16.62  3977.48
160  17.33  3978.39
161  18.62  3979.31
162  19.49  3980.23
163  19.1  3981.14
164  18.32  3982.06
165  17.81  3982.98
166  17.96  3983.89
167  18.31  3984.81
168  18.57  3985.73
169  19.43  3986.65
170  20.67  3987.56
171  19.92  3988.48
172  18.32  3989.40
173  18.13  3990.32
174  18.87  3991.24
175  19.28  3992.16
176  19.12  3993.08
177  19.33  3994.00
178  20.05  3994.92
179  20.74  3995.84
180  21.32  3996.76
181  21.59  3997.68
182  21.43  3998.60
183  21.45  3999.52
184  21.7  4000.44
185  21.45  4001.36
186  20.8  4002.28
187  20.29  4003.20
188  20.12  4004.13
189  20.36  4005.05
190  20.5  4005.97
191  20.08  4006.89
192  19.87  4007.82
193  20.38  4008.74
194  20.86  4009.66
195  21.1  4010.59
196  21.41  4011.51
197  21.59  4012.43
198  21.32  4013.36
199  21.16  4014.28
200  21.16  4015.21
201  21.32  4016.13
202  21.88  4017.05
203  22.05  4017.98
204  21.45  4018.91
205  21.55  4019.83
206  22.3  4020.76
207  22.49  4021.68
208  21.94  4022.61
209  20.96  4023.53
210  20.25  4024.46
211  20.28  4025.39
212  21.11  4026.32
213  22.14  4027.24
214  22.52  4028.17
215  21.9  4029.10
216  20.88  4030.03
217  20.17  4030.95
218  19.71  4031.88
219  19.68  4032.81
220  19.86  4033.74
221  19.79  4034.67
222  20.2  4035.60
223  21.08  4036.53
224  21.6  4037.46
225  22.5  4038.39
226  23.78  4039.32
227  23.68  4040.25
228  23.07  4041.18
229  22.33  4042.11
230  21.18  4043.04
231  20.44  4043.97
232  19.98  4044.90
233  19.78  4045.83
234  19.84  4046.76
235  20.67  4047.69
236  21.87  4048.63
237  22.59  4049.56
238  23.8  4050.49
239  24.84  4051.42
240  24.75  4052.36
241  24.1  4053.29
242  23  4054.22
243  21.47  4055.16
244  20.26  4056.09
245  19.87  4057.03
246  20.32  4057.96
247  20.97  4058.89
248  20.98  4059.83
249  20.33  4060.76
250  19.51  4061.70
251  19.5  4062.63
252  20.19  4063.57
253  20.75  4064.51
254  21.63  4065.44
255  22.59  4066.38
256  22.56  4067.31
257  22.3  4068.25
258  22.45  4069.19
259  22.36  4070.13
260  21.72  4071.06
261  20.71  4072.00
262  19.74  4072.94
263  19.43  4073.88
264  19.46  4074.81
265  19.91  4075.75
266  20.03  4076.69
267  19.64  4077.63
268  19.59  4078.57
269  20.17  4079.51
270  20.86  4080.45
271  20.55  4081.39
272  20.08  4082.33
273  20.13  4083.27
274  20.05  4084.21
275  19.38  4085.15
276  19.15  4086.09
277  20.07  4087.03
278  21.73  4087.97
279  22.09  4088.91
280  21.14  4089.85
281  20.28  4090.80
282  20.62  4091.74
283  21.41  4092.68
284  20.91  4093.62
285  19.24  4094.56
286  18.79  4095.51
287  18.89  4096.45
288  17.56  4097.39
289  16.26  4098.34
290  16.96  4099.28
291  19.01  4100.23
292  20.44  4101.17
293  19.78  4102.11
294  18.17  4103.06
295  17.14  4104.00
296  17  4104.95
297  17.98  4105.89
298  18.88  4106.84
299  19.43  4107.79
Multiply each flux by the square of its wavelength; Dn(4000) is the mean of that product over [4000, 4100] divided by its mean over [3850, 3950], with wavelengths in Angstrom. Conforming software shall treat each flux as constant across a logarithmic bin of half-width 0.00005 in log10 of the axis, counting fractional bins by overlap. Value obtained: 1.38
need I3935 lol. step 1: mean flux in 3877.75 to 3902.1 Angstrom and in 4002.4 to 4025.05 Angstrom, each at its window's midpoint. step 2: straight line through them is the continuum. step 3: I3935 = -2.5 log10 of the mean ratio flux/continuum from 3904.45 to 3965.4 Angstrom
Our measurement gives 0.08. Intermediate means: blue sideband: 15.7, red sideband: 21.1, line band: 16.4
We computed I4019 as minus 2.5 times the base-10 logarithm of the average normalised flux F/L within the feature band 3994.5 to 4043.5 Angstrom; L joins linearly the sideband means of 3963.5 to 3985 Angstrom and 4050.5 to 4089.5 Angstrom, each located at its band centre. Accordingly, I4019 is -0.21 mag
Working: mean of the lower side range 14.6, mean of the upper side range 21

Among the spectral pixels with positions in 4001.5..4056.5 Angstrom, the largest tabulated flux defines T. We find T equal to 24.84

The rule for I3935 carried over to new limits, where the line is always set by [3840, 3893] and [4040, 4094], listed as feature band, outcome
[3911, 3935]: 0.07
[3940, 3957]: 0.07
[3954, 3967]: 0.19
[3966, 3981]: 0.32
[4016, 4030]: -0.08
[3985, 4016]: -0.05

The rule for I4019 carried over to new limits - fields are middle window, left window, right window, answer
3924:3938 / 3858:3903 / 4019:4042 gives 0.302 mag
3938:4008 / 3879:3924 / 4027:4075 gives 0.113 mag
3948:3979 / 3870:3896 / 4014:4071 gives 0.216 mag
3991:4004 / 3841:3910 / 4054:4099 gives -0.094 mag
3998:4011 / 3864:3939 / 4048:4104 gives -0.105 mag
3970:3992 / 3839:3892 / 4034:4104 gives 0.103 mag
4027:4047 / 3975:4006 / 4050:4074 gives -0.020 mag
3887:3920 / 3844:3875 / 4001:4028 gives 0.068 mag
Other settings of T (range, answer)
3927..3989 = 20.67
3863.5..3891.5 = 19.94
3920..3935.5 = 18.96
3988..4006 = 21.7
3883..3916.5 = 19.32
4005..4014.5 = 21.59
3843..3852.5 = 17.45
